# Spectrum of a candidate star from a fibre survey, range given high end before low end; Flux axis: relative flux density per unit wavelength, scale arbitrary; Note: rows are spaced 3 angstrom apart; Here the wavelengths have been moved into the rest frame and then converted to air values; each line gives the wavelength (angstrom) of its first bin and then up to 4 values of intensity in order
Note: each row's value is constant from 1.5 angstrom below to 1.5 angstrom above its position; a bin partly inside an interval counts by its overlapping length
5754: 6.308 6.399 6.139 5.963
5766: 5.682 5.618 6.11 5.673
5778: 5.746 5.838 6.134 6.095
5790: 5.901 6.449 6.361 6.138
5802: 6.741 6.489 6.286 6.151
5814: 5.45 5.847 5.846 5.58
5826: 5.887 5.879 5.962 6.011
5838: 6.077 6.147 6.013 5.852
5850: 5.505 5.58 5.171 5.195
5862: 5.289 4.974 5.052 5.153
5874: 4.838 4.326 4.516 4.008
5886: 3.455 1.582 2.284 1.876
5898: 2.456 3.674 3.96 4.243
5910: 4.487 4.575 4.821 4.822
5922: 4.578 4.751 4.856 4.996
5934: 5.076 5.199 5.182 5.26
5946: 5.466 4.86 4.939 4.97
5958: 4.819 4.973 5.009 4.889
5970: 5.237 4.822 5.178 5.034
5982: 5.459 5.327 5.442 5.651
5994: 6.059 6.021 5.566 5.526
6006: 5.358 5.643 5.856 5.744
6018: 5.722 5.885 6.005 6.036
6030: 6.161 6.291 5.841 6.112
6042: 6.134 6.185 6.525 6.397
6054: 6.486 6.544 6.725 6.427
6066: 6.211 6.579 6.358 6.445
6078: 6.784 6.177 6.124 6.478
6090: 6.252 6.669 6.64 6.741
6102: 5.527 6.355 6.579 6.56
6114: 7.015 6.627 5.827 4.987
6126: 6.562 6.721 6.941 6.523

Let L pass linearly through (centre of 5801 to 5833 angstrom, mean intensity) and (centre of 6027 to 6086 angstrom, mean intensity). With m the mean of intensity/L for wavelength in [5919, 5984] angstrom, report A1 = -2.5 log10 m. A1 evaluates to 0.226 mag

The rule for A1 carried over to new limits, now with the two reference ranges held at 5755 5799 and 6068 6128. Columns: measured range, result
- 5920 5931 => 0.281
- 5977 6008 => 0.131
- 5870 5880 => 0.284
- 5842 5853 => 0.058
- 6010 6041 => 0.057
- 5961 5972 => 0.232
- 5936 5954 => 0.202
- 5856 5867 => 0.185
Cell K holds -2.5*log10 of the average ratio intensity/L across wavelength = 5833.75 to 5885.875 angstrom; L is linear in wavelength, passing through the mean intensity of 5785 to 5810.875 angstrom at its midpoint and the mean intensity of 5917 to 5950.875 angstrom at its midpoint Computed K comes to 0.10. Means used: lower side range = 6.3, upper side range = 5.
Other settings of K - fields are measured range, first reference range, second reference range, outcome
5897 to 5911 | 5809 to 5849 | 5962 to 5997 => 0.43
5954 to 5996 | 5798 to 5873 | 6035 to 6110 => 0.17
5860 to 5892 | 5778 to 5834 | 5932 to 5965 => 0.30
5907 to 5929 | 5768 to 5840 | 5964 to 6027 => 0.22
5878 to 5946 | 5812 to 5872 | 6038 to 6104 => 0.38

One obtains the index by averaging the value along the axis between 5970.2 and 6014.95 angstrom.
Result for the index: 5.5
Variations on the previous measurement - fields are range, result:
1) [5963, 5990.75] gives 5.18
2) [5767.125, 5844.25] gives 6.01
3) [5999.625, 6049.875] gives 5.93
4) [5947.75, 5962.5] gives 4.91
